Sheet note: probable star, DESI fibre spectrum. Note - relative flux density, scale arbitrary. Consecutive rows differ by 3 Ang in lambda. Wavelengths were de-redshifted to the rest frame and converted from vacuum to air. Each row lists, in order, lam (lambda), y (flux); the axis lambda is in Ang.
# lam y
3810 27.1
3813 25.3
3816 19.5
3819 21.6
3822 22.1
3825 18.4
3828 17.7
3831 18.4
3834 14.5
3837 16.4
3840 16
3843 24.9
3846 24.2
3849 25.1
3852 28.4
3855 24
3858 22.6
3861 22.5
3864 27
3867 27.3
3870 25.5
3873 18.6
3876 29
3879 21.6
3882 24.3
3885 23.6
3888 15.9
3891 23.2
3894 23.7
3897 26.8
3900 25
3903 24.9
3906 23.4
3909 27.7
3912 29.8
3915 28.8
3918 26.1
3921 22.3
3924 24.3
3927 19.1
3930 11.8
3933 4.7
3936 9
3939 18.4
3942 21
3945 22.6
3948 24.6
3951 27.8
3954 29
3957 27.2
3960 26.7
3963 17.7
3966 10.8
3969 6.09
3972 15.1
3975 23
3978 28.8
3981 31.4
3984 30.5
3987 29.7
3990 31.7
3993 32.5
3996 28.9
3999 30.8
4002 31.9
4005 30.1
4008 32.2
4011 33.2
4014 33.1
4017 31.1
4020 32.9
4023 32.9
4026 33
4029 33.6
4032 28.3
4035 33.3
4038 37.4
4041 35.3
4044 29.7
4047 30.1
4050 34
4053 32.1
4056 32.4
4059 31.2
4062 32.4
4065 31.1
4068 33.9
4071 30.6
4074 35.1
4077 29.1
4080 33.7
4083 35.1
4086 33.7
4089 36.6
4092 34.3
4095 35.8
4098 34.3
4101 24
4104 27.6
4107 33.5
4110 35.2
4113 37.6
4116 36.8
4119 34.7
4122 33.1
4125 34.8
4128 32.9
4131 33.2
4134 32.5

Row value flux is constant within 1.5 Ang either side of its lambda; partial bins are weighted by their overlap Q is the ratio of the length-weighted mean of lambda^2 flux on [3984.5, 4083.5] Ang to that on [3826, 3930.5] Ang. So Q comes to 1.5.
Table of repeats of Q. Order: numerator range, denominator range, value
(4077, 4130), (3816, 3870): 1.75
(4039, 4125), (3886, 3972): 1.68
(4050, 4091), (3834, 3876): 1.58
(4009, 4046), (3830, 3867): 1.61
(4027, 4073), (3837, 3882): 1.50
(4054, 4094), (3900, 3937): 1.68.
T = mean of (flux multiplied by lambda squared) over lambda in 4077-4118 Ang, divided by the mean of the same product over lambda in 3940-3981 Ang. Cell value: 1.6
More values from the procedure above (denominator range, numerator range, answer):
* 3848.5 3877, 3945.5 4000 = 1.06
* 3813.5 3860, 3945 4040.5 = 1.46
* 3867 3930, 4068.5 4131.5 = 1.54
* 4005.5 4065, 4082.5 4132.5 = 1.08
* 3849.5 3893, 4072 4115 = 1.56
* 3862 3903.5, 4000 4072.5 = 1.46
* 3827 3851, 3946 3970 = 1.15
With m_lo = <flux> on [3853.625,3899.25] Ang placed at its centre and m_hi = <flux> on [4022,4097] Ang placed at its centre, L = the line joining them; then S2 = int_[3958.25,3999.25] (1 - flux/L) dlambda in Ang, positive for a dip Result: 6.6 Ang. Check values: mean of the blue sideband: 23.7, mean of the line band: 24.4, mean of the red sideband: 33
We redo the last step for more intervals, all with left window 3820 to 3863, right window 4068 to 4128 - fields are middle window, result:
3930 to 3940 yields 5.92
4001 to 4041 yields -3.88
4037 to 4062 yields -1.24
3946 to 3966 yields 1.72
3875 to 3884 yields -0.66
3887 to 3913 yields -0.60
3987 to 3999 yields -1.02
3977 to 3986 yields -0.78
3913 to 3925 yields -0.36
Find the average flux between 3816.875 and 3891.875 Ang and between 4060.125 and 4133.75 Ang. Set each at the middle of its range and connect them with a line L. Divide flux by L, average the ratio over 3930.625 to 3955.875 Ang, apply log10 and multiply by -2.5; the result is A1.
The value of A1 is 0.33 mag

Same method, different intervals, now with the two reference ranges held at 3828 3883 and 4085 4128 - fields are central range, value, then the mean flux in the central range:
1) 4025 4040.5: -0.10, 33.3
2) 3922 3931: 0.33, 19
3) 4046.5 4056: -0.04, 32.3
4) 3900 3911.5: -0.04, 25.7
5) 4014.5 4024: -0.09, 32.4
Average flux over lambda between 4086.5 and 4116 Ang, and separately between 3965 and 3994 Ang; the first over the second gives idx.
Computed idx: 1.39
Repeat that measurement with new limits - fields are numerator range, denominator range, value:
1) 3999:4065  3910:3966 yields 1.51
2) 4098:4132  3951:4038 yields 1.17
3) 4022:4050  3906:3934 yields 1.48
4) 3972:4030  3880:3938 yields 1.41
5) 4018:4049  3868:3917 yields 1.33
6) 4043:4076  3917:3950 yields 1.73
